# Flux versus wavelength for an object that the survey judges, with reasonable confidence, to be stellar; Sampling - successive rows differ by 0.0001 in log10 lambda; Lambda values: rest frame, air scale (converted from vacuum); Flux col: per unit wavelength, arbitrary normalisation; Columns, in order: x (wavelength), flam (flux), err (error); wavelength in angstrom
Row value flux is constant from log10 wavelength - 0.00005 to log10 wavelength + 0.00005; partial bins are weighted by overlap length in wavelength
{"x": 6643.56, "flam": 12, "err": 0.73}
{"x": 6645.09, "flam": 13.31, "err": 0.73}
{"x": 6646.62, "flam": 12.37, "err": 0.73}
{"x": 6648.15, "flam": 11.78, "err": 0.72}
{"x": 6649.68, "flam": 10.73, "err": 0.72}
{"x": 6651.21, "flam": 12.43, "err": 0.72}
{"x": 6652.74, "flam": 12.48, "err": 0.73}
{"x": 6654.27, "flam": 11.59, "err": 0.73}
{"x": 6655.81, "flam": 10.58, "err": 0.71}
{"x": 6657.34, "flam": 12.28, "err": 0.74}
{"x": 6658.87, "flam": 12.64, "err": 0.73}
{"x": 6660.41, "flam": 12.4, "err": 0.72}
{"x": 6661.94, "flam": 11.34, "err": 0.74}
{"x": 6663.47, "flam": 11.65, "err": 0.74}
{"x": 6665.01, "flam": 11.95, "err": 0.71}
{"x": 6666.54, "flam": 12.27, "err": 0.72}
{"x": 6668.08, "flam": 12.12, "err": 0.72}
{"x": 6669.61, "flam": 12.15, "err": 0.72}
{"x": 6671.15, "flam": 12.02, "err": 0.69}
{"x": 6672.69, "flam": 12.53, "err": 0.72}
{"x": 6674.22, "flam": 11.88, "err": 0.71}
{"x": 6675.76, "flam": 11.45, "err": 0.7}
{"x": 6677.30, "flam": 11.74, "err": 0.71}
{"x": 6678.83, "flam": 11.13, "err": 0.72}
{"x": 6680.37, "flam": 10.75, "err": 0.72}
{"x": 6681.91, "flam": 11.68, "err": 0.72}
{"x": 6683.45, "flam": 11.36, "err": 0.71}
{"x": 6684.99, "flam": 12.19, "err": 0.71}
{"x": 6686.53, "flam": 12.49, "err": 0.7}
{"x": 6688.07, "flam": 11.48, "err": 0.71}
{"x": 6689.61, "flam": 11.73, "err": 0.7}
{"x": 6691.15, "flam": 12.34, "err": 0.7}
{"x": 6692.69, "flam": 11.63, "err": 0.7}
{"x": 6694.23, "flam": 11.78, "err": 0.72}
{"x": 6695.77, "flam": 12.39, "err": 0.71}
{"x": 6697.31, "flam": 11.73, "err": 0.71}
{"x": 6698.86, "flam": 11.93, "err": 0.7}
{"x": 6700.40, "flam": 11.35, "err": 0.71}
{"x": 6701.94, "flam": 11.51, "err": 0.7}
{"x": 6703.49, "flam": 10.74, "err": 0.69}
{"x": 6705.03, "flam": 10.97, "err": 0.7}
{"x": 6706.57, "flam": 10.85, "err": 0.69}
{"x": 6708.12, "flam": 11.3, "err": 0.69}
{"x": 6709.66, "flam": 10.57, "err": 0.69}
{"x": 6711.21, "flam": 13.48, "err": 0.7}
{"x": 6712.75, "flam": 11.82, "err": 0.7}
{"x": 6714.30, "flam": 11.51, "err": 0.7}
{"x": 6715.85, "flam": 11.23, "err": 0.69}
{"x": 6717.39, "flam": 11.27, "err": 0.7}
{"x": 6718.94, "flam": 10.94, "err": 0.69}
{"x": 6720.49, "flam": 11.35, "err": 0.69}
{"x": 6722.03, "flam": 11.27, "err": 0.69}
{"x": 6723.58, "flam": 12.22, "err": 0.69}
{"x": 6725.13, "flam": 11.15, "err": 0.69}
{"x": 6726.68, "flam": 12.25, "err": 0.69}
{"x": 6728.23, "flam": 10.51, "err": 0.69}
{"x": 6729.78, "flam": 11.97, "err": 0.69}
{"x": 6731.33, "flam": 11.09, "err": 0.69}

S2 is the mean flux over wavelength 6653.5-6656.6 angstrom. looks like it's 11.1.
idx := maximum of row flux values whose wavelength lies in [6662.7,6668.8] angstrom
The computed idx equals 12.27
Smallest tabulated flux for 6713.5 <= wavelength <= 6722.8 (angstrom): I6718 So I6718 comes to 10.94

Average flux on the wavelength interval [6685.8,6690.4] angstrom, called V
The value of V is 11.9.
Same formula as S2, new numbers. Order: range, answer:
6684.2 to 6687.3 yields 12.3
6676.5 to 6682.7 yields 11.3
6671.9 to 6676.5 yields 12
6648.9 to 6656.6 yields 11.6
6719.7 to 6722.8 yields 11.3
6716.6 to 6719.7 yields 11.1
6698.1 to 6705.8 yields 11.3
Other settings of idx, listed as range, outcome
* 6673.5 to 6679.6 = 11.88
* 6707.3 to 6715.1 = 13.48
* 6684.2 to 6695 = 12.49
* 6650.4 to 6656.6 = 12.48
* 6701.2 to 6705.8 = 11.51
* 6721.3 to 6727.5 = 12.25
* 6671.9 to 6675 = 12.53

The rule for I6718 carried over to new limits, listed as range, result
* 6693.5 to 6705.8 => 10.74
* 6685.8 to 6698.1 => 11.48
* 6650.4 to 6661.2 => 10.58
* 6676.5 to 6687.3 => 10.75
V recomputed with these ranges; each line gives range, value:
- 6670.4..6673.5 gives 12.3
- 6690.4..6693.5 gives 12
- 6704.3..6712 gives 11.4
